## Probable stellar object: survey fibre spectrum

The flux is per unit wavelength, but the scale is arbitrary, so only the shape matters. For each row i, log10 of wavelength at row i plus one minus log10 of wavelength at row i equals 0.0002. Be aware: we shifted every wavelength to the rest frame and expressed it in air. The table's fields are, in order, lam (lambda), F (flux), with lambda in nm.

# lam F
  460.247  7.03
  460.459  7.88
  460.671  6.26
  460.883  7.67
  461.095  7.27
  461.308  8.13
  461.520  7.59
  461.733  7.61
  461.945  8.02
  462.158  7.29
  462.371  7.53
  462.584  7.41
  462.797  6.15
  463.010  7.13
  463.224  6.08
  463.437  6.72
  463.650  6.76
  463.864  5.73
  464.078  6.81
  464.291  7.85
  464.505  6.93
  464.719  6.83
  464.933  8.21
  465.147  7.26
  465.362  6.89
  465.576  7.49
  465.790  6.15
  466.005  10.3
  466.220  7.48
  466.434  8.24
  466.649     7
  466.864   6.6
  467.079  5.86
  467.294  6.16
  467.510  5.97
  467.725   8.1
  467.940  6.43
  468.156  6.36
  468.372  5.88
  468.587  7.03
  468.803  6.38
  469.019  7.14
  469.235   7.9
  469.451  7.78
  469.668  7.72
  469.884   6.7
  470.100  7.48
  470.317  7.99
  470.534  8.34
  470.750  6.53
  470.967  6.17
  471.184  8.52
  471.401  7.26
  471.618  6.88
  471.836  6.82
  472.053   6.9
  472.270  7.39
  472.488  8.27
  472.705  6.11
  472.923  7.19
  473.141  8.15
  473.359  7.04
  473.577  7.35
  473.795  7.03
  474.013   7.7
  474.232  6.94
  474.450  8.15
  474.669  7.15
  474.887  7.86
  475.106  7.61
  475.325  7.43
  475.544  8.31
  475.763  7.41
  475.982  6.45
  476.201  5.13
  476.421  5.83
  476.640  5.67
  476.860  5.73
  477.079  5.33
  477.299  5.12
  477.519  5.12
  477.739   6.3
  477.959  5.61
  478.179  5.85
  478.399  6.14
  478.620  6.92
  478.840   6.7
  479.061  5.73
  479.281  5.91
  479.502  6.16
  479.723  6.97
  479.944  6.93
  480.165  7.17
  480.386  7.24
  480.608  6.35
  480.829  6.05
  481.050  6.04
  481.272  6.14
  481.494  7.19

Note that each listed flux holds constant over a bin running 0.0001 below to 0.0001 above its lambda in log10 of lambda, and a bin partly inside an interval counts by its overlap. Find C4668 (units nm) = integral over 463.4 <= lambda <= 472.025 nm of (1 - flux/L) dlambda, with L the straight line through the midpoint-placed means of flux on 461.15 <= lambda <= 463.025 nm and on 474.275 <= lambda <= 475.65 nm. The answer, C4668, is 0.503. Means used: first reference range 7.44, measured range 7.12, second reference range 7.71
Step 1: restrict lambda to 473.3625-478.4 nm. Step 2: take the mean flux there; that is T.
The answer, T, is 6.59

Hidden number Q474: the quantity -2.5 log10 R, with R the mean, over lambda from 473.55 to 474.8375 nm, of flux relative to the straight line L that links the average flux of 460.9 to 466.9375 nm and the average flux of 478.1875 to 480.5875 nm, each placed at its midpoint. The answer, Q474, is -0.10 mag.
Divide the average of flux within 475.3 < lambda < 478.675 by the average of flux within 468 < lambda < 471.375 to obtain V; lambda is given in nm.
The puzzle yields 0.8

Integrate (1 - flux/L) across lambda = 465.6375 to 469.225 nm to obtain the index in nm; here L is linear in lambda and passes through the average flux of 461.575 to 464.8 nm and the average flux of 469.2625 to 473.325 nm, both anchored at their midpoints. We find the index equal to 0.10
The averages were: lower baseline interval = 7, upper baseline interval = 7.35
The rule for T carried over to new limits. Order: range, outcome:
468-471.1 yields 7.1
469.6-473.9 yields 7.29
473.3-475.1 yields 7.43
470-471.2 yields 7.42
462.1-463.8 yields 6.84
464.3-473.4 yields 7.19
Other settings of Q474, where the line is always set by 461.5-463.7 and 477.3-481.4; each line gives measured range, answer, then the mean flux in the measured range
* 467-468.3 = 0.062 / 6.47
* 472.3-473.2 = -0.122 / 7.38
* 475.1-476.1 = -0.149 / 7.41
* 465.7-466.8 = -0.130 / 7.81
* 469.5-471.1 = -0.091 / 7.31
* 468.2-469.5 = -0.025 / 6.95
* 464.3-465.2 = -0.056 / 7.37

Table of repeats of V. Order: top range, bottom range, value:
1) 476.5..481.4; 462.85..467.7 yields 0.87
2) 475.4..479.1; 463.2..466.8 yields 0.84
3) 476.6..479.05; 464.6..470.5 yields 0.82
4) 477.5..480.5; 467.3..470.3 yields 0.91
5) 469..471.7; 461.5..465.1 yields 1.05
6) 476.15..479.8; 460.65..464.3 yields 0.83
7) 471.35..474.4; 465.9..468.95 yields 1.04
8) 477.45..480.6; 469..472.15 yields 0.86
